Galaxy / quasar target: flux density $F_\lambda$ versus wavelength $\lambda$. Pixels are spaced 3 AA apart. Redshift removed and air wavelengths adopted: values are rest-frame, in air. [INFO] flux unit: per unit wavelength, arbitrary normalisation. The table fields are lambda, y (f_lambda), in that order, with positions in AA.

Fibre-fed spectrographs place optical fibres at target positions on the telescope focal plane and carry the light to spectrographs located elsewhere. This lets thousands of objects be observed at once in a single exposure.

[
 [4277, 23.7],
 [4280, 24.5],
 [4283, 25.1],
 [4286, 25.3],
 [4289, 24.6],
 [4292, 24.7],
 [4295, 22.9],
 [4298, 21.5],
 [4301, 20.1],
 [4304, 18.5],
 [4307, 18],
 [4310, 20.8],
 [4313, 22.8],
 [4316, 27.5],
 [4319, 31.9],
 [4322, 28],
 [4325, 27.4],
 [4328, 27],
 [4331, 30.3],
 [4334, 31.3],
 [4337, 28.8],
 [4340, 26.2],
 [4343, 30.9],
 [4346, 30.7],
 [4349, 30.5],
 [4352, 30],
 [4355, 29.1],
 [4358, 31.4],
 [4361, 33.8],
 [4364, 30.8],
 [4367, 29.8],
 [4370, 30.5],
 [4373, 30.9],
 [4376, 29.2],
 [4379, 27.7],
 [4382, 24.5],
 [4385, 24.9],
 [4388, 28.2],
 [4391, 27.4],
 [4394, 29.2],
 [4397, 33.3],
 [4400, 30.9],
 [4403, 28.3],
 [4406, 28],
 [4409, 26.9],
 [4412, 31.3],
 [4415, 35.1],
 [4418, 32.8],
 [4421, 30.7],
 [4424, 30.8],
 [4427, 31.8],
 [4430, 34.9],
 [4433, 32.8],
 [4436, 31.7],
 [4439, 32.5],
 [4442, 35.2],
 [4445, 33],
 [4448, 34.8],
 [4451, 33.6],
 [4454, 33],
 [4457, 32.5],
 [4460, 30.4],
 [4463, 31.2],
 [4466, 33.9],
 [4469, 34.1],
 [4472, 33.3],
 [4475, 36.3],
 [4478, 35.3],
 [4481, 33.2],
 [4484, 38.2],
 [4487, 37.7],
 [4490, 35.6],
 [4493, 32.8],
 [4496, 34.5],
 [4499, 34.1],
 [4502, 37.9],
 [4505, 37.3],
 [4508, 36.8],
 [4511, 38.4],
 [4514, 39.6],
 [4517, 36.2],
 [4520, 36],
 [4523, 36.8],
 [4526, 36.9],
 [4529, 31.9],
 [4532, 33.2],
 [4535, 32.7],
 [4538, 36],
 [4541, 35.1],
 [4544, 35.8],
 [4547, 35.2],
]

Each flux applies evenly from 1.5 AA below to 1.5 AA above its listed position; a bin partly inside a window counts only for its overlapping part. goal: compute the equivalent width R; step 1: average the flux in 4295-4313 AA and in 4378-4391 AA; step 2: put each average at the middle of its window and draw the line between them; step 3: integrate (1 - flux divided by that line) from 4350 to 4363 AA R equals -3.6 AA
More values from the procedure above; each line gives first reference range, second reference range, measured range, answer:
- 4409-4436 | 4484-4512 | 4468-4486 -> -0.05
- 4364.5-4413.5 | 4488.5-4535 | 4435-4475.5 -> -0.77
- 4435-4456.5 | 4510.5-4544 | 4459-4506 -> -0.47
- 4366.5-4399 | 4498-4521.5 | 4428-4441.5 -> -0.41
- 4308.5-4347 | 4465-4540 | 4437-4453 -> -0.33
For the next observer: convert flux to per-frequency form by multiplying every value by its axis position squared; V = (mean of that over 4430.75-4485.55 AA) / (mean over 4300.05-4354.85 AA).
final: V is 1.3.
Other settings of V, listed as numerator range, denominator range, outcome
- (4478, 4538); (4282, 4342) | 1.55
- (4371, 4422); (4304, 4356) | 1.10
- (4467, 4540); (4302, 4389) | 1.37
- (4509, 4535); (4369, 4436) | 1.26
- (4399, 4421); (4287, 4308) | 1.48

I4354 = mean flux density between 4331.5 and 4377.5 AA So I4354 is 30.3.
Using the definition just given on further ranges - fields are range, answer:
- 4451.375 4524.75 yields 35.2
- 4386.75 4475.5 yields 31.9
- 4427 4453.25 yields 33.4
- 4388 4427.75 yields 30.4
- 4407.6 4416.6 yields 31.2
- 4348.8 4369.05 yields 30.8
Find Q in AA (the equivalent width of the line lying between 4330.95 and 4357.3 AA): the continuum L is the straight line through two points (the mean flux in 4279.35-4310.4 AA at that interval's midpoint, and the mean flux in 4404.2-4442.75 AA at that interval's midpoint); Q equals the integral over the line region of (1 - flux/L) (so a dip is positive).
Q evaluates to -3.9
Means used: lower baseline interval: 22.4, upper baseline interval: 31.8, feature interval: 29.8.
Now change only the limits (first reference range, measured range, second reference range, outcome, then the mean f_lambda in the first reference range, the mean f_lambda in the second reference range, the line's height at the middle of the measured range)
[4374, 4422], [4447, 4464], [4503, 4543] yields -0.12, 29.3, 35.9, 32.3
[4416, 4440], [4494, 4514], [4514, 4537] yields -1.22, 32.3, 35.2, 34.5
